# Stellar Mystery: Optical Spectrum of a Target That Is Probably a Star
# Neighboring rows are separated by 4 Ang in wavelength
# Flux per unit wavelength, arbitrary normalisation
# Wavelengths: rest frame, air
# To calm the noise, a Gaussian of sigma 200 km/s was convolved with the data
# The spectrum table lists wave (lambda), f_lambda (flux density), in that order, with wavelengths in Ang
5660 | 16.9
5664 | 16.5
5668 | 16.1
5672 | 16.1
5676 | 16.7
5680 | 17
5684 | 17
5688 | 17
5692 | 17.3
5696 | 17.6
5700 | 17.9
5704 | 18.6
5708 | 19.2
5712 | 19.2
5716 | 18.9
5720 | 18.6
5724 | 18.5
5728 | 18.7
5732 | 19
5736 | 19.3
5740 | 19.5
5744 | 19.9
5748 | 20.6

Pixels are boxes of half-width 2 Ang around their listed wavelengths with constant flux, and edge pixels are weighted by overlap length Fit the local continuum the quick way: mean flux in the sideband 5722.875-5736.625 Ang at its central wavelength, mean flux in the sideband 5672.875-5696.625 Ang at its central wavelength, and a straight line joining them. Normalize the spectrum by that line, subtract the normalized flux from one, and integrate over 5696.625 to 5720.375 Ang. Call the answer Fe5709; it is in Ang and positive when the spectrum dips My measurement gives -0.9 Ang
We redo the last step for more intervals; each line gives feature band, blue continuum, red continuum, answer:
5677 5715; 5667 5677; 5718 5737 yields -1.1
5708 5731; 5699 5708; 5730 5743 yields 0.1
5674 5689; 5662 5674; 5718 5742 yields -0.1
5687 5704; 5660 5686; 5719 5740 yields -0.1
